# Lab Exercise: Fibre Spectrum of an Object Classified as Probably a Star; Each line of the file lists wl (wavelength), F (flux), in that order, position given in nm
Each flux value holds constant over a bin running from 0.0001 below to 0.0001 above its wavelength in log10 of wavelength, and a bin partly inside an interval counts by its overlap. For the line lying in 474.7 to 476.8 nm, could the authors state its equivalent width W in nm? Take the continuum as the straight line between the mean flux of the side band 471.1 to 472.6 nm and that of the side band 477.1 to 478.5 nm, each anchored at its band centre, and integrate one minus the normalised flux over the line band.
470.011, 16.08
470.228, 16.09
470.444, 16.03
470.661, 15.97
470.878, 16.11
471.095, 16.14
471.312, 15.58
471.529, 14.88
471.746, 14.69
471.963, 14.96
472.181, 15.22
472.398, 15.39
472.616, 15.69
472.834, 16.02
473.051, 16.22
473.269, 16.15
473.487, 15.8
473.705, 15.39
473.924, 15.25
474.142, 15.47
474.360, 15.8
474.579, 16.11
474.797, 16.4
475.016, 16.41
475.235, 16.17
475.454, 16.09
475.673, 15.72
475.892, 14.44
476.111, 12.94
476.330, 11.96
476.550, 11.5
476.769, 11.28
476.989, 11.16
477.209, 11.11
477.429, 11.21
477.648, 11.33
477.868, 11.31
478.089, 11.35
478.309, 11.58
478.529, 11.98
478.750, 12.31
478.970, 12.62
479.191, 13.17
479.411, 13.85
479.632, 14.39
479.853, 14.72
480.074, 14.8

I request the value -0.27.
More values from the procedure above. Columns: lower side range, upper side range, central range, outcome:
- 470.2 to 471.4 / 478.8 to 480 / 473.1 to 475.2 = -0.11 nm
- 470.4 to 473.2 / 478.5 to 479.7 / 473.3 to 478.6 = 0.19 nm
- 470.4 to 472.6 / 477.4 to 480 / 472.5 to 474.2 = -0.12 nm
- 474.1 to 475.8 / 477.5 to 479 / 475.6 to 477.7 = 0.25 nm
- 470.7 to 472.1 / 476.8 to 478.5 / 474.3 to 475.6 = -0.31 nm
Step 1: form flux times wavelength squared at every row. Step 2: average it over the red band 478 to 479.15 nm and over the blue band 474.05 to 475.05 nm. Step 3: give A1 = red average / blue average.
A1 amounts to 0.77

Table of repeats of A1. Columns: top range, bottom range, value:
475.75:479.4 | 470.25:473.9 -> 0.79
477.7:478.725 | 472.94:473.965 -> 0.75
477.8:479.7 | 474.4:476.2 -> 0.81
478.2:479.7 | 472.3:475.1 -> 0.83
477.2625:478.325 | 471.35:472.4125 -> 0.77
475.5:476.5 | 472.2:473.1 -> 0.89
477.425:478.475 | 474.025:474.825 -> 0.73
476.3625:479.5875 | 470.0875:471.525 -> 0.77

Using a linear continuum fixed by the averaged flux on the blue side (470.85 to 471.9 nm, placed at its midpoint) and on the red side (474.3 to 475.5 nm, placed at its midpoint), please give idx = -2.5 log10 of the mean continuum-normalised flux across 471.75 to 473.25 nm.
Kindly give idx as 0.007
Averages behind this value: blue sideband 15.4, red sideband 16.2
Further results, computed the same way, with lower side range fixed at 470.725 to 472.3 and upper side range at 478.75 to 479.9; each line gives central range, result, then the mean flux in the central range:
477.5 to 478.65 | 0.20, 11.5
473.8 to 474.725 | -0.07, 15.7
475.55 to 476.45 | 0.04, 13.8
